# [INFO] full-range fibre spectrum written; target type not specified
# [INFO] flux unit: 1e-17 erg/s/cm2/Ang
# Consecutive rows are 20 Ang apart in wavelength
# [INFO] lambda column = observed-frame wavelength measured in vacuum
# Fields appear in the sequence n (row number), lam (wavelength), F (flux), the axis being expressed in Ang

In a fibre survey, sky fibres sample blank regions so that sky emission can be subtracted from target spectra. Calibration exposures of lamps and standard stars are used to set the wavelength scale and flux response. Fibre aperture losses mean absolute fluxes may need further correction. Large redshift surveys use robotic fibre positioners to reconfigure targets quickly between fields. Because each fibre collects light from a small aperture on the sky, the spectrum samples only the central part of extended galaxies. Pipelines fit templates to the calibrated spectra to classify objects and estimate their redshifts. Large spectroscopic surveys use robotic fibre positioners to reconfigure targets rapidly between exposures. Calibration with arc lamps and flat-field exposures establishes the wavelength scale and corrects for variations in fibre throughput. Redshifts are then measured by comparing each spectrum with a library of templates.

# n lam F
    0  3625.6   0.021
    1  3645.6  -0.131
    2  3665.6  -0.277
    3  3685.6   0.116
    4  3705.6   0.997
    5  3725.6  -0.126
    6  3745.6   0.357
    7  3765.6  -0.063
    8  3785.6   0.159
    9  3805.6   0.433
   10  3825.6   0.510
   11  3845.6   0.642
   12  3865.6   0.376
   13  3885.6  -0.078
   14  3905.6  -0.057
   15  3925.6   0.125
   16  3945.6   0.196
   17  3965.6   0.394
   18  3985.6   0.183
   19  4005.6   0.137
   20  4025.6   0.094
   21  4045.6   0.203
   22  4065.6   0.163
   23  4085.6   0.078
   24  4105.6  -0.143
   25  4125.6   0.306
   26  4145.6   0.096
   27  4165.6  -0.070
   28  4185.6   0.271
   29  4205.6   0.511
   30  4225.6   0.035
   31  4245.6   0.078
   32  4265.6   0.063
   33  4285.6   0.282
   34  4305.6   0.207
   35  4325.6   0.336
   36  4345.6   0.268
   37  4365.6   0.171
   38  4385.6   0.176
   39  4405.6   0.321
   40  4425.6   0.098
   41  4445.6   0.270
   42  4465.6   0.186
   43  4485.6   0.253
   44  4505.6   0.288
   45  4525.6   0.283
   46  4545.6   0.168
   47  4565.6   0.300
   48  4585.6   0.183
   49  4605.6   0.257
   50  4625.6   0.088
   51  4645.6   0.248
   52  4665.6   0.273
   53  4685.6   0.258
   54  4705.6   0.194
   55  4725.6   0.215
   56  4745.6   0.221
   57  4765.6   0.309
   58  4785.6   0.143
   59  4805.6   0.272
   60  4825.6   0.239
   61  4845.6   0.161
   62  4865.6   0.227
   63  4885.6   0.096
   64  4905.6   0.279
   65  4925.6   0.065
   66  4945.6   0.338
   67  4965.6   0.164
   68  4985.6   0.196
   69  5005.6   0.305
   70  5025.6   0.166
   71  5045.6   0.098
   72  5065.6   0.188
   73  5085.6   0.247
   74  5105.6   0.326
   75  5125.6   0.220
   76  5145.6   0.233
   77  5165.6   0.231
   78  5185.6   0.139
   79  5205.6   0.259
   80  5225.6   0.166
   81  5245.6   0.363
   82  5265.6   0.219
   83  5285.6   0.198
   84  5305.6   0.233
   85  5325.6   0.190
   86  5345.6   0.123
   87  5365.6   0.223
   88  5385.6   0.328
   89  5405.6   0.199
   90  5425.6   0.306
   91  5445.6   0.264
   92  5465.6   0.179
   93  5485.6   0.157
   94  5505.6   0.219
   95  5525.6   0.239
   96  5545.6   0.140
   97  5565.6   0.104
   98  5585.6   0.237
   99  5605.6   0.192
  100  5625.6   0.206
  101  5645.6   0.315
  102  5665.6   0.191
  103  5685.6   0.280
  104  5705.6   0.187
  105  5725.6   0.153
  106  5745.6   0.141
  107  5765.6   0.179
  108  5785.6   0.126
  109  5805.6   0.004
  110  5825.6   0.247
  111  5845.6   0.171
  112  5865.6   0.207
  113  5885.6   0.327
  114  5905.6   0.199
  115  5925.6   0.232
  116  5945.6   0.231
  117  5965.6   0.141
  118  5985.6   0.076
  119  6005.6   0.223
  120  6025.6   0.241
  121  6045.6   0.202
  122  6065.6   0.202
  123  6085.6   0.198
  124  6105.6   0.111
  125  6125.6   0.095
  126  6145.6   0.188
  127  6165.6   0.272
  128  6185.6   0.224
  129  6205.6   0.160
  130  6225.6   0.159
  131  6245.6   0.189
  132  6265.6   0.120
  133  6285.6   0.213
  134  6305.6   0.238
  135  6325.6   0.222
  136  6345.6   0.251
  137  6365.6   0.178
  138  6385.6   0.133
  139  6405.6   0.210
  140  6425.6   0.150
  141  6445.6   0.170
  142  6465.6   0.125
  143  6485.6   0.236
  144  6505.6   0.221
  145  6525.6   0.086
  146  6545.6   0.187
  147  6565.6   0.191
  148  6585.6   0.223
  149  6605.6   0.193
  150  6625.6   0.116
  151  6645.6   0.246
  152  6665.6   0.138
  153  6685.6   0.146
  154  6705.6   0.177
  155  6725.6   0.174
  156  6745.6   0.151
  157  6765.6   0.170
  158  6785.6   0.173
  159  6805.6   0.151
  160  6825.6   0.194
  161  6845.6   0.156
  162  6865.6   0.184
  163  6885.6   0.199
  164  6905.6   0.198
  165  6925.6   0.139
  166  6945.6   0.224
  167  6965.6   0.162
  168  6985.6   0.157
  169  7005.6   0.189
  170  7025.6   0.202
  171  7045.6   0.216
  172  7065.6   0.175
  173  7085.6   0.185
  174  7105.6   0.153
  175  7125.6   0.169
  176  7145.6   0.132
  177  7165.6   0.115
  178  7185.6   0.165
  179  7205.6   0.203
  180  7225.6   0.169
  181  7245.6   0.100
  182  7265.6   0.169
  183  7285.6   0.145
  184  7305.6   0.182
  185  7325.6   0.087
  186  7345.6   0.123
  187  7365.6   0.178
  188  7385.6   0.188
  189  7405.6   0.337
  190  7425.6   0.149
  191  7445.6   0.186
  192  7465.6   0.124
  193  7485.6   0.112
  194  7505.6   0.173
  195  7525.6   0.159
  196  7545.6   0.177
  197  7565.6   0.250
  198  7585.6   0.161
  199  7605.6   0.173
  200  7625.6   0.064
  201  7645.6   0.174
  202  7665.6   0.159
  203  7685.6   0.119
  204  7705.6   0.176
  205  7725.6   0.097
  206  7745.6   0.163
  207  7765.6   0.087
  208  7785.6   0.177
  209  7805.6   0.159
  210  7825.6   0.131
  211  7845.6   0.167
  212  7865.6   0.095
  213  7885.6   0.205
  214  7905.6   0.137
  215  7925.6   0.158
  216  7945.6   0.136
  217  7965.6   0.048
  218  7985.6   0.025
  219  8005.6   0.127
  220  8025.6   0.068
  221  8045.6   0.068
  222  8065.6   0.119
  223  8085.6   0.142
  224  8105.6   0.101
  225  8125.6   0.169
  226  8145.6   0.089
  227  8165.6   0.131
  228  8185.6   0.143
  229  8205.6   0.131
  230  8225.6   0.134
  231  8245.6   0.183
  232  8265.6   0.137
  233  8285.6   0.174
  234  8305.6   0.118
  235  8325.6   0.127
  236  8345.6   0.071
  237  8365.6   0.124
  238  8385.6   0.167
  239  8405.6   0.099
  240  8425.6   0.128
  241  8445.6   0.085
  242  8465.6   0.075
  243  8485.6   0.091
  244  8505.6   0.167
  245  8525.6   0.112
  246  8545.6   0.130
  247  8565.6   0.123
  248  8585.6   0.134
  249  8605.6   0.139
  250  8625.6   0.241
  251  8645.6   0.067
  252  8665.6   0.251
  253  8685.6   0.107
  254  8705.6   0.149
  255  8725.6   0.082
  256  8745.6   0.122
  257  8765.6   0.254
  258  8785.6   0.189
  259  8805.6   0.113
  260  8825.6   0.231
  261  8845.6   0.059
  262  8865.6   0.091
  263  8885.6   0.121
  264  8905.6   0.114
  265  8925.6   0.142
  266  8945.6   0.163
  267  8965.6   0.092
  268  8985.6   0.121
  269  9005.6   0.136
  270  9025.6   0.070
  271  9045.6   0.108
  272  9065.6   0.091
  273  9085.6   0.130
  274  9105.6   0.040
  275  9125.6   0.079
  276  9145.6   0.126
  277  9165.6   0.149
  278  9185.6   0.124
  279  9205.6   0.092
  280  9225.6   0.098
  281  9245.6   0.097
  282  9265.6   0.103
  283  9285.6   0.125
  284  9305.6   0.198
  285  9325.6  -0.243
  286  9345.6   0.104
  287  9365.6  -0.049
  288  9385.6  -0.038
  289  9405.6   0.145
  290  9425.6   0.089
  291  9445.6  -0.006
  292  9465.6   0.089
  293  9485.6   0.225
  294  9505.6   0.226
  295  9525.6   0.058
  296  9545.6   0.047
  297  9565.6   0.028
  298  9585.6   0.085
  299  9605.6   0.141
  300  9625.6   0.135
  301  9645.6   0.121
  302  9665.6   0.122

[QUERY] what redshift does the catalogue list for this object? 0.127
